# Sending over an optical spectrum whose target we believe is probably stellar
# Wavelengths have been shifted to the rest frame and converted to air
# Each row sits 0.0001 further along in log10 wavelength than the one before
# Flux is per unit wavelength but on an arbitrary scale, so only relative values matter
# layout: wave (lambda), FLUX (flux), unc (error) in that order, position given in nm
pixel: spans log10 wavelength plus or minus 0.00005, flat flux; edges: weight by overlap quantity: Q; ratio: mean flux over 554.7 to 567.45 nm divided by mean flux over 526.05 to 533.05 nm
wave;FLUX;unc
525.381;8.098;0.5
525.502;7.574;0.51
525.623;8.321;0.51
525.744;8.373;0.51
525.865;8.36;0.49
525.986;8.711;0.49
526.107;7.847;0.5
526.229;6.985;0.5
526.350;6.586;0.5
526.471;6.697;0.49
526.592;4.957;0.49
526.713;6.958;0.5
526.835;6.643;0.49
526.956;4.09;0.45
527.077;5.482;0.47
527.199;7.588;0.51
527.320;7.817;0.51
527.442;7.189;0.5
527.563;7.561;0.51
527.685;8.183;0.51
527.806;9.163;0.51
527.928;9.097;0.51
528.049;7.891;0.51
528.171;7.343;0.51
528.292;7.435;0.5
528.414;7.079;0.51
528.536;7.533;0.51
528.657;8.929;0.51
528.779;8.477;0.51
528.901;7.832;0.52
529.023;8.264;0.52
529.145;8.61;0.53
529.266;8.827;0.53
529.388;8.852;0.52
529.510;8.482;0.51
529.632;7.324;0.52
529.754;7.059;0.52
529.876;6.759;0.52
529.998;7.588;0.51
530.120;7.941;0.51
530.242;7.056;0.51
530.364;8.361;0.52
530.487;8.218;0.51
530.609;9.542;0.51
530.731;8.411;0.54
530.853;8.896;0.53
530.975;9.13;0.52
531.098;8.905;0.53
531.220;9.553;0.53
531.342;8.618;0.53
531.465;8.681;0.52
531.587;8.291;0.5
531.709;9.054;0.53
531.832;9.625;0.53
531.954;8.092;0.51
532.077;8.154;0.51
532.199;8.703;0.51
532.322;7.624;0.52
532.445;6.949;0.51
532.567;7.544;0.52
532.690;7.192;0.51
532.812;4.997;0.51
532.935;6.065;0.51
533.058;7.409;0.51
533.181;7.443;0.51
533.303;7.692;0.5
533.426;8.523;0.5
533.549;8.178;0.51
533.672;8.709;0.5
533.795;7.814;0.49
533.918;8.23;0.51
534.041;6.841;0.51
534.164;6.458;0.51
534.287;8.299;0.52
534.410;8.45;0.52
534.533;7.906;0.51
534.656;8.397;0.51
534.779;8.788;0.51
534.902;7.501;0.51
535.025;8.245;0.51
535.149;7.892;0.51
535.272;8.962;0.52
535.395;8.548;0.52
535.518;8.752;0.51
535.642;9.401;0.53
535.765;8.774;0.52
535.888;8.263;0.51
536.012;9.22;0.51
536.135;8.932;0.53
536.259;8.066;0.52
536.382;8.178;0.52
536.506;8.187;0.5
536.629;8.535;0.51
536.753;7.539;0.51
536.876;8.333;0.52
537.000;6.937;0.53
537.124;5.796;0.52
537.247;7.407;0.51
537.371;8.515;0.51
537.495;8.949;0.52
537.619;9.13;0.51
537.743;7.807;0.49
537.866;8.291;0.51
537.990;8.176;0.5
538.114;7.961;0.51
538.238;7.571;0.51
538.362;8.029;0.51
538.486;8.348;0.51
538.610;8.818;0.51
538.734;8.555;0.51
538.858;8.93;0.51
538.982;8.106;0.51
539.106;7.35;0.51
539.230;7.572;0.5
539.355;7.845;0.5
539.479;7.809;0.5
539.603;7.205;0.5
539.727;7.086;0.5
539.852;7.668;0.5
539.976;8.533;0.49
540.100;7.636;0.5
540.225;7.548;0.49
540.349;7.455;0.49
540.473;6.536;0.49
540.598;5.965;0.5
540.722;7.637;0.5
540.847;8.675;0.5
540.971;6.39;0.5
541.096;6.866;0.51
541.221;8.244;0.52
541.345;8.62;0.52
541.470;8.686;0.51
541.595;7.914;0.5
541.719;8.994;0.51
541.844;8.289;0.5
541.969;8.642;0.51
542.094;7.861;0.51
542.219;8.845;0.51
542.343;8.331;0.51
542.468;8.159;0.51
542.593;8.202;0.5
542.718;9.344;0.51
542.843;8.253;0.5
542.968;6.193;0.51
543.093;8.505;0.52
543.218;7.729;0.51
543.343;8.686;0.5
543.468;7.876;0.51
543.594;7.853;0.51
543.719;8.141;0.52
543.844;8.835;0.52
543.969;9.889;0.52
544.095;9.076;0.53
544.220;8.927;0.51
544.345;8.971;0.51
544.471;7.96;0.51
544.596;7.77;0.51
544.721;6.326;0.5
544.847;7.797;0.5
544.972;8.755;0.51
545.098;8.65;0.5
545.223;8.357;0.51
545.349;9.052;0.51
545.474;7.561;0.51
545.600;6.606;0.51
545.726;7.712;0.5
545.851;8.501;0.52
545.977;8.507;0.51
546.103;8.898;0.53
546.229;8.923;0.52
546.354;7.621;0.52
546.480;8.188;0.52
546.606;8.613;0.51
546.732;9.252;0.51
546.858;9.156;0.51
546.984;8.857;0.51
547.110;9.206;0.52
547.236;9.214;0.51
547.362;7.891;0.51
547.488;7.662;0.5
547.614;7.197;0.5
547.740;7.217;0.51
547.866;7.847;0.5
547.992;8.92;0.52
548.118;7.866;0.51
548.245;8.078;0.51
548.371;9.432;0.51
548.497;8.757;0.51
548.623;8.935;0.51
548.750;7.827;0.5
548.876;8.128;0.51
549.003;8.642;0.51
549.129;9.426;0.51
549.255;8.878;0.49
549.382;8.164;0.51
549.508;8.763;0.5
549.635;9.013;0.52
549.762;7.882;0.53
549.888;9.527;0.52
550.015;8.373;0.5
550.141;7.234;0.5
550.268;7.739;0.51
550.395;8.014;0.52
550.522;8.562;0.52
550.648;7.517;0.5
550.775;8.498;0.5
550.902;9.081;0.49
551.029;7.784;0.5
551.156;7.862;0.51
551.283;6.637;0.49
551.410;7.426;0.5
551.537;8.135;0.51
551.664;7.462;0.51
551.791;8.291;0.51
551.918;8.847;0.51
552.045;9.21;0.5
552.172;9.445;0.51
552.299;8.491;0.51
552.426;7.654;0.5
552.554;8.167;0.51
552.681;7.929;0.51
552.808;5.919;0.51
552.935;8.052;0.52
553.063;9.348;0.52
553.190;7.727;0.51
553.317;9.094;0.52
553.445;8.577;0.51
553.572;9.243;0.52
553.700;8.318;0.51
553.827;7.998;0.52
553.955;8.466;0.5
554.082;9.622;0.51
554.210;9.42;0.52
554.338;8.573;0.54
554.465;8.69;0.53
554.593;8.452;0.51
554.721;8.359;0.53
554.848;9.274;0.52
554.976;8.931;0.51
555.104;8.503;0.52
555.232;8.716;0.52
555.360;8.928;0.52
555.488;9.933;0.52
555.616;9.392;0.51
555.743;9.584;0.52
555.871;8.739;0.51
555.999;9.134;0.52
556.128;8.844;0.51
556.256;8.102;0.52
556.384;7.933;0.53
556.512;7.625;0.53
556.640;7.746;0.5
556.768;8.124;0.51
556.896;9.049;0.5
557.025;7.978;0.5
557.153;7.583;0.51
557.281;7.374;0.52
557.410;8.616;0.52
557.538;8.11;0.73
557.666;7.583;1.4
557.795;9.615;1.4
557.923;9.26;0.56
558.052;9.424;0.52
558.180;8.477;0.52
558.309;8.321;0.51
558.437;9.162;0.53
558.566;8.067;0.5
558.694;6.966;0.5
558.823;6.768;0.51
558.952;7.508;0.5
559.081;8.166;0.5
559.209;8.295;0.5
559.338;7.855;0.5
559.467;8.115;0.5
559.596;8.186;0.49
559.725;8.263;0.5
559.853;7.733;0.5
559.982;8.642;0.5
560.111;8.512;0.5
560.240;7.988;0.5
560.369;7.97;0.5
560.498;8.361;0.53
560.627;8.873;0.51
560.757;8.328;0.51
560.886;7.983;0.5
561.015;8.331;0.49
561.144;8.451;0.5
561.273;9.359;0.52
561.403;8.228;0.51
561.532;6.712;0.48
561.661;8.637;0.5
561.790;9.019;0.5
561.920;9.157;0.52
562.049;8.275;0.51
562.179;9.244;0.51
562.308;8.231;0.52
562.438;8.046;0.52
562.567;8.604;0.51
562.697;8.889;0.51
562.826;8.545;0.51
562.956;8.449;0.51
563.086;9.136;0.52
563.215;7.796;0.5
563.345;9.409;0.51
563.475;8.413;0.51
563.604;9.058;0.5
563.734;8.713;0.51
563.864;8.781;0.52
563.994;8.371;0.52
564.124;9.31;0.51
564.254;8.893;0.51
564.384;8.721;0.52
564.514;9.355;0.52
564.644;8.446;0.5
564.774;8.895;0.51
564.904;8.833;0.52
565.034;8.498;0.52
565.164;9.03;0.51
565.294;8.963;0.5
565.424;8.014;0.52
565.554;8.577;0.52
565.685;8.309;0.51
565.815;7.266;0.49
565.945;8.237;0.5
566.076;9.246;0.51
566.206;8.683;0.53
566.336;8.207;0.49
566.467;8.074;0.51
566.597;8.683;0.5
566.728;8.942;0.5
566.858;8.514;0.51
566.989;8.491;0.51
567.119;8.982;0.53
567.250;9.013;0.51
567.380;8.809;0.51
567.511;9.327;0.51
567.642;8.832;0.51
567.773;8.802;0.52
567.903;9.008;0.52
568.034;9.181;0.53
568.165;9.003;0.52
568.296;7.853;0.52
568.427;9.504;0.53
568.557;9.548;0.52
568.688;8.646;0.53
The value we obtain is 1.1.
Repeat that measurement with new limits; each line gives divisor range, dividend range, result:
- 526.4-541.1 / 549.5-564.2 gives 1.07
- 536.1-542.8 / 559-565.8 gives 1.07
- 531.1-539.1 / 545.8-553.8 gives 1.03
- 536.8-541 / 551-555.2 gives 1.07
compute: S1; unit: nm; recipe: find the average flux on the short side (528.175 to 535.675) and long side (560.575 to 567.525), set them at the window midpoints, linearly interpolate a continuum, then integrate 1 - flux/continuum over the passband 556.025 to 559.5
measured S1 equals 0.13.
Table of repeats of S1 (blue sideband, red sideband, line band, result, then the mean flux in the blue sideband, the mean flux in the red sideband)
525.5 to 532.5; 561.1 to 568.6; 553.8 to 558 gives -0.066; 7.91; 8.68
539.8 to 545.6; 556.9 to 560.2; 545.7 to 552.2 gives -0.188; 8.08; 8.2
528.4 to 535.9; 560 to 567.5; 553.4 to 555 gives -0.061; 8.11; 8.58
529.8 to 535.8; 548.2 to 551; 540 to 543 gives 0.137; 8.1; 8.47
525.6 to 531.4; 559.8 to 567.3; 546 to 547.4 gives -0.088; 7.82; 8.56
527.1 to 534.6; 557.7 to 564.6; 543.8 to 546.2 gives -0.033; 7.99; 8.47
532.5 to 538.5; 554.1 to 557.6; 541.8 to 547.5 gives -0.062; 7.98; 8.59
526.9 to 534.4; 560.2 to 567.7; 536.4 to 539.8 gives 0.042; 7.9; 8.6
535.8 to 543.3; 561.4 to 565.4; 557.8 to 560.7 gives 0.101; 7.99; 8.67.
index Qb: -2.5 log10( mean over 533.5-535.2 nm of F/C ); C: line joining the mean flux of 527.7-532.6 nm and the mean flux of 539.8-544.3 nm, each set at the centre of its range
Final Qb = 0.03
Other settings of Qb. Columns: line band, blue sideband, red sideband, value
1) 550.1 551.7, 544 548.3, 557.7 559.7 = 0.06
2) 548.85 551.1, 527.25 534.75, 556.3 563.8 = -0.02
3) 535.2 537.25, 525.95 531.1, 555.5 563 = -0.05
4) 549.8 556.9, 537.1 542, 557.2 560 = -0.04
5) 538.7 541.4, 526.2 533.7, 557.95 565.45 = 0.05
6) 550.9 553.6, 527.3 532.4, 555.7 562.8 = 0.02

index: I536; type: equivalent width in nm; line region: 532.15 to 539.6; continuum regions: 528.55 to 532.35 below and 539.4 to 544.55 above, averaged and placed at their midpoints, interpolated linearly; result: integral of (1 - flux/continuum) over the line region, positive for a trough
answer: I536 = 0.216 nm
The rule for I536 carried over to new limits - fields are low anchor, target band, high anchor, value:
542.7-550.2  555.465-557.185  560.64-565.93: -0.011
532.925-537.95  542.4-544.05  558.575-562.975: -0.029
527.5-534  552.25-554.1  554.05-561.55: 0.020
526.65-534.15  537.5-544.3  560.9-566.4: 0.018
